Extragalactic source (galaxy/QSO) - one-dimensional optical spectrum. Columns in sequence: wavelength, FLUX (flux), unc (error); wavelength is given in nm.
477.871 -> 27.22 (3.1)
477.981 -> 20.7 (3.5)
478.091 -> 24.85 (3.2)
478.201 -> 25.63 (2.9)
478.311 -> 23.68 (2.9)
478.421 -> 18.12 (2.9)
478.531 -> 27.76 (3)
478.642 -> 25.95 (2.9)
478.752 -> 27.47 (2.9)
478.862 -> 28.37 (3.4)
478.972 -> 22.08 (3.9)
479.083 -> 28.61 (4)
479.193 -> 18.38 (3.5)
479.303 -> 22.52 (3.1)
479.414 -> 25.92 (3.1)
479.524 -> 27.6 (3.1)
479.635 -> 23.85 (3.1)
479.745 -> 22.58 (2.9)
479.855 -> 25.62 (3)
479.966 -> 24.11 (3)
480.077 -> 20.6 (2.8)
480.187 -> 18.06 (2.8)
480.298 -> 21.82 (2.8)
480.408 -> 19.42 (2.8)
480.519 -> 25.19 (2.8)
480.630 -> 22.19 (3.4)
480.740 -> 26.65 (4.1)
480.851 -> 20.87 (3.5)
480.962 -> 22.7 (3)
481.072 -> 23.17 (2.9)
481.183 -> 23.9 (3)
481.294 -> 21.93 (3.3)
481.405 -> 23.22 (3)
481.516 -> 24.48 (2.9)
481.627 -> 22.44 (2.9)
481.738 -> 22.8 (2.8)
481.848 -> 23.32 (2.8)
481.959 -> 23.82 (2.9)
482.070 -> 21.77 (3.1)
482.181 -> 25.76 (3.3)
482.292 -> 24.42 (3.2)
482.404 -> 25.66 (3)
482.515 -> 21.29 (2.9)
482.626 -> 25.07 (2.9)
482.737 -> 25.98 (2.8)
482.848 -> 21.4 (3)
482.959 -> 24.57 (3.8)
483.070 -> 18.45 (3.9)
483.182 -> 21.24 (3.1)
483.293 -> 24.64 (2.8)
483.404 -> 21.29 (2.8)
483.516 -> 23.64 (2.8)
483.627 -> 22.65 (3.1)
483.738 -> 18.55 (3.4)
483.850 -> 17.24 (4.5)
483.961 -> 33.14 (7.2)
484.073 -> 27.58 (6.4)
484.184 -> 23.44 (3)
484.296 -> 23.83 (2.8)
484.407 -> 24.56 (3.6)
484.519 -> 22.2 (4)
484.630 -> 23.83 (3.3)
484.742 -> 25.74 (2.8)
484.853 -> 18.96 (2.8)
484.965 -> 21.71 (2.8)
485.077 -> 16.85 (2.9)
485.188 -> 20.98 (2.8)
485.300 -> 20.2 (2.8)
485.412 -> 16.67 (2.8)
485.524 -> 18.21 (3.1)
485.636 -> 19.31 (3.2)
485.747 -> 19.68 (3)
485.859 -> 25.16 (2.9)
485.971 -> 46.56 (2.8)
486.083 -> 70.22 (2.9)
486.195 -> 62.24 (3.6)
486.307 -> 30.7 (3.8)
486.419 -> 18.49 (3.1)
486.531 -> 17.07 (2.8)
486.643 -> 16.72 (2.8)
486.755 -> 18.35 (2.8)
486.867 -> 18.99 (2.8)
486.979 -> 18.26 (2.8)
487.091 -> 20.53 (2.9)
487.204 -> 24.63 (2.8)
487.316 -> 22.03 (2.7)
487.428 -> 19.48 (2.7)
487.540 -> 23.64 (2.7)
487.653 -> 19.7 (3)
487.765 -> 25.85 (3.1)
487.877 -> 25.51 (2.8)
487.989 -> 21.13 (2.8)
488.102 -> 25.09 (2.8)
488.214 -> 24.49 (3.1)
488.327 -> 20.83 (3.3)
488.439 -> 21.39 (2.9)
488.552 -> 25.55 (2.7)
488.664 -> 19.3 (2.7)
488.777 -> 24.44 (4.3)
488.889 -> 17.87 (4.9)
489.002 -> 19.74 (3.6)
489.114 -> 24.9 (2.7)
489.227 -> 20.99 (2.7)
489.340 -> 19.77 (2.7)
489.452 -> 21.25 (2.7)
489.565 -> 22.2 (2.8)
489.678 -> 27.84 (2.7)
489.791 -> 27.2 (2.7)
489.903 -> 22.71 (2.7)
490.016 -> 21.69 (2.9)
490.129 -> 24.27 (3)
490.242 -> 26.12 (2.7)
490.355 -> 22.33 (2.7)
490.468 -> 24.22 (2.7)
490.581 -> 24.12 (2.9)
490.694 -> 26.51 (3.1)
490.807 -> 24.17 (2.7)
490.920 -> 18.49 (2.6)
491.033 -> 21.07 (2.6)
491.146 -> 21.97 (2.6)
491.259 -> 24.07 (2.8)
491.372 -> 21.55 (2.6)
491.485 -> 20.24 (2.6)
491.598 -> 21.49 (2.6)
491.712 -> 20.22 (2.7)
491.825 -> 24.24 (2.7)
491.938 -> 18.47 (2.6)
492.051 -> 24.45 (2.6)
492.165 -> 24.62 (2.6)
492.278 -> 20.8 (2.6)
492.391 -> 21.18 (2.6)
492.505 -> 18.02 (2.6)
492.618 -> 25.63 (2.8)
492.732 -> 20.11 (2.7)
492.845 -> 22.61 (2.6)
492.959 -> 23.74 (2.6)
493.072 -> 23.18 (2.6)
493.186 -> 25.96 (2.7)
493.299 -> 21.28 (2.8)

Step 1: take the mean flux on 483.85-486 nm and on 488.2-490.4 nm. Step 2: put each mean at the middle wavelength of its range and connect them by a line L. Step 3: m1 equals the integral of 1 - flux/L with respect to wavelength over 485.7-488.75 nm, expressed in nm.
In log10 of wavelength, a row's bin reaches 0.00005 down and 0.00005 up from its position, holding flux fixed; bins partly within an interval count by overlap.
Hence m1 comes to -0.40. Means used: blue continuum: 23.2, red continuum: 22.7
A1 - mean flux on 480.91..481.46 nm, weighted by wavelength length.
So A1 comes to 23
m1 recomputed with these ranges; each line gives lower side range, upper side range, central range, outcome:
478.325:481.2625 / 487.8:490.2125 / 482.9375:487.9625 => -0.25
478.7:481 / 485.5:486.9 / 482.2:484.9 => 0.38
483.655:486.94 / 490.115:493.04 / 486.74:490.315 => 0.21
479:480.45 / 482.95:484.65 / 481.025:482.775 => -0.04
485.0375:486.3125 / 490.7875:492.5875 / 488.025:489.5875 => 0.24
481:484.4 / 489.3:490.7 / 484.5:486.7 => -0.29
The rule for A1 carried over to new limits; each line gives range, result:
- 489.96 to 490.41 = 23.6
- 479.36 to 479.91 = 25.1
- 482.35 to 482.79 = 24.5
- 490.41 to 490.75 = 24.9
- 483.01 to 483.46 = 21.4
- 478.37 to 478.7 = 24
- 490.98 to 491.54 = 21.8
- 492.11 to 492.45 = 22.2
